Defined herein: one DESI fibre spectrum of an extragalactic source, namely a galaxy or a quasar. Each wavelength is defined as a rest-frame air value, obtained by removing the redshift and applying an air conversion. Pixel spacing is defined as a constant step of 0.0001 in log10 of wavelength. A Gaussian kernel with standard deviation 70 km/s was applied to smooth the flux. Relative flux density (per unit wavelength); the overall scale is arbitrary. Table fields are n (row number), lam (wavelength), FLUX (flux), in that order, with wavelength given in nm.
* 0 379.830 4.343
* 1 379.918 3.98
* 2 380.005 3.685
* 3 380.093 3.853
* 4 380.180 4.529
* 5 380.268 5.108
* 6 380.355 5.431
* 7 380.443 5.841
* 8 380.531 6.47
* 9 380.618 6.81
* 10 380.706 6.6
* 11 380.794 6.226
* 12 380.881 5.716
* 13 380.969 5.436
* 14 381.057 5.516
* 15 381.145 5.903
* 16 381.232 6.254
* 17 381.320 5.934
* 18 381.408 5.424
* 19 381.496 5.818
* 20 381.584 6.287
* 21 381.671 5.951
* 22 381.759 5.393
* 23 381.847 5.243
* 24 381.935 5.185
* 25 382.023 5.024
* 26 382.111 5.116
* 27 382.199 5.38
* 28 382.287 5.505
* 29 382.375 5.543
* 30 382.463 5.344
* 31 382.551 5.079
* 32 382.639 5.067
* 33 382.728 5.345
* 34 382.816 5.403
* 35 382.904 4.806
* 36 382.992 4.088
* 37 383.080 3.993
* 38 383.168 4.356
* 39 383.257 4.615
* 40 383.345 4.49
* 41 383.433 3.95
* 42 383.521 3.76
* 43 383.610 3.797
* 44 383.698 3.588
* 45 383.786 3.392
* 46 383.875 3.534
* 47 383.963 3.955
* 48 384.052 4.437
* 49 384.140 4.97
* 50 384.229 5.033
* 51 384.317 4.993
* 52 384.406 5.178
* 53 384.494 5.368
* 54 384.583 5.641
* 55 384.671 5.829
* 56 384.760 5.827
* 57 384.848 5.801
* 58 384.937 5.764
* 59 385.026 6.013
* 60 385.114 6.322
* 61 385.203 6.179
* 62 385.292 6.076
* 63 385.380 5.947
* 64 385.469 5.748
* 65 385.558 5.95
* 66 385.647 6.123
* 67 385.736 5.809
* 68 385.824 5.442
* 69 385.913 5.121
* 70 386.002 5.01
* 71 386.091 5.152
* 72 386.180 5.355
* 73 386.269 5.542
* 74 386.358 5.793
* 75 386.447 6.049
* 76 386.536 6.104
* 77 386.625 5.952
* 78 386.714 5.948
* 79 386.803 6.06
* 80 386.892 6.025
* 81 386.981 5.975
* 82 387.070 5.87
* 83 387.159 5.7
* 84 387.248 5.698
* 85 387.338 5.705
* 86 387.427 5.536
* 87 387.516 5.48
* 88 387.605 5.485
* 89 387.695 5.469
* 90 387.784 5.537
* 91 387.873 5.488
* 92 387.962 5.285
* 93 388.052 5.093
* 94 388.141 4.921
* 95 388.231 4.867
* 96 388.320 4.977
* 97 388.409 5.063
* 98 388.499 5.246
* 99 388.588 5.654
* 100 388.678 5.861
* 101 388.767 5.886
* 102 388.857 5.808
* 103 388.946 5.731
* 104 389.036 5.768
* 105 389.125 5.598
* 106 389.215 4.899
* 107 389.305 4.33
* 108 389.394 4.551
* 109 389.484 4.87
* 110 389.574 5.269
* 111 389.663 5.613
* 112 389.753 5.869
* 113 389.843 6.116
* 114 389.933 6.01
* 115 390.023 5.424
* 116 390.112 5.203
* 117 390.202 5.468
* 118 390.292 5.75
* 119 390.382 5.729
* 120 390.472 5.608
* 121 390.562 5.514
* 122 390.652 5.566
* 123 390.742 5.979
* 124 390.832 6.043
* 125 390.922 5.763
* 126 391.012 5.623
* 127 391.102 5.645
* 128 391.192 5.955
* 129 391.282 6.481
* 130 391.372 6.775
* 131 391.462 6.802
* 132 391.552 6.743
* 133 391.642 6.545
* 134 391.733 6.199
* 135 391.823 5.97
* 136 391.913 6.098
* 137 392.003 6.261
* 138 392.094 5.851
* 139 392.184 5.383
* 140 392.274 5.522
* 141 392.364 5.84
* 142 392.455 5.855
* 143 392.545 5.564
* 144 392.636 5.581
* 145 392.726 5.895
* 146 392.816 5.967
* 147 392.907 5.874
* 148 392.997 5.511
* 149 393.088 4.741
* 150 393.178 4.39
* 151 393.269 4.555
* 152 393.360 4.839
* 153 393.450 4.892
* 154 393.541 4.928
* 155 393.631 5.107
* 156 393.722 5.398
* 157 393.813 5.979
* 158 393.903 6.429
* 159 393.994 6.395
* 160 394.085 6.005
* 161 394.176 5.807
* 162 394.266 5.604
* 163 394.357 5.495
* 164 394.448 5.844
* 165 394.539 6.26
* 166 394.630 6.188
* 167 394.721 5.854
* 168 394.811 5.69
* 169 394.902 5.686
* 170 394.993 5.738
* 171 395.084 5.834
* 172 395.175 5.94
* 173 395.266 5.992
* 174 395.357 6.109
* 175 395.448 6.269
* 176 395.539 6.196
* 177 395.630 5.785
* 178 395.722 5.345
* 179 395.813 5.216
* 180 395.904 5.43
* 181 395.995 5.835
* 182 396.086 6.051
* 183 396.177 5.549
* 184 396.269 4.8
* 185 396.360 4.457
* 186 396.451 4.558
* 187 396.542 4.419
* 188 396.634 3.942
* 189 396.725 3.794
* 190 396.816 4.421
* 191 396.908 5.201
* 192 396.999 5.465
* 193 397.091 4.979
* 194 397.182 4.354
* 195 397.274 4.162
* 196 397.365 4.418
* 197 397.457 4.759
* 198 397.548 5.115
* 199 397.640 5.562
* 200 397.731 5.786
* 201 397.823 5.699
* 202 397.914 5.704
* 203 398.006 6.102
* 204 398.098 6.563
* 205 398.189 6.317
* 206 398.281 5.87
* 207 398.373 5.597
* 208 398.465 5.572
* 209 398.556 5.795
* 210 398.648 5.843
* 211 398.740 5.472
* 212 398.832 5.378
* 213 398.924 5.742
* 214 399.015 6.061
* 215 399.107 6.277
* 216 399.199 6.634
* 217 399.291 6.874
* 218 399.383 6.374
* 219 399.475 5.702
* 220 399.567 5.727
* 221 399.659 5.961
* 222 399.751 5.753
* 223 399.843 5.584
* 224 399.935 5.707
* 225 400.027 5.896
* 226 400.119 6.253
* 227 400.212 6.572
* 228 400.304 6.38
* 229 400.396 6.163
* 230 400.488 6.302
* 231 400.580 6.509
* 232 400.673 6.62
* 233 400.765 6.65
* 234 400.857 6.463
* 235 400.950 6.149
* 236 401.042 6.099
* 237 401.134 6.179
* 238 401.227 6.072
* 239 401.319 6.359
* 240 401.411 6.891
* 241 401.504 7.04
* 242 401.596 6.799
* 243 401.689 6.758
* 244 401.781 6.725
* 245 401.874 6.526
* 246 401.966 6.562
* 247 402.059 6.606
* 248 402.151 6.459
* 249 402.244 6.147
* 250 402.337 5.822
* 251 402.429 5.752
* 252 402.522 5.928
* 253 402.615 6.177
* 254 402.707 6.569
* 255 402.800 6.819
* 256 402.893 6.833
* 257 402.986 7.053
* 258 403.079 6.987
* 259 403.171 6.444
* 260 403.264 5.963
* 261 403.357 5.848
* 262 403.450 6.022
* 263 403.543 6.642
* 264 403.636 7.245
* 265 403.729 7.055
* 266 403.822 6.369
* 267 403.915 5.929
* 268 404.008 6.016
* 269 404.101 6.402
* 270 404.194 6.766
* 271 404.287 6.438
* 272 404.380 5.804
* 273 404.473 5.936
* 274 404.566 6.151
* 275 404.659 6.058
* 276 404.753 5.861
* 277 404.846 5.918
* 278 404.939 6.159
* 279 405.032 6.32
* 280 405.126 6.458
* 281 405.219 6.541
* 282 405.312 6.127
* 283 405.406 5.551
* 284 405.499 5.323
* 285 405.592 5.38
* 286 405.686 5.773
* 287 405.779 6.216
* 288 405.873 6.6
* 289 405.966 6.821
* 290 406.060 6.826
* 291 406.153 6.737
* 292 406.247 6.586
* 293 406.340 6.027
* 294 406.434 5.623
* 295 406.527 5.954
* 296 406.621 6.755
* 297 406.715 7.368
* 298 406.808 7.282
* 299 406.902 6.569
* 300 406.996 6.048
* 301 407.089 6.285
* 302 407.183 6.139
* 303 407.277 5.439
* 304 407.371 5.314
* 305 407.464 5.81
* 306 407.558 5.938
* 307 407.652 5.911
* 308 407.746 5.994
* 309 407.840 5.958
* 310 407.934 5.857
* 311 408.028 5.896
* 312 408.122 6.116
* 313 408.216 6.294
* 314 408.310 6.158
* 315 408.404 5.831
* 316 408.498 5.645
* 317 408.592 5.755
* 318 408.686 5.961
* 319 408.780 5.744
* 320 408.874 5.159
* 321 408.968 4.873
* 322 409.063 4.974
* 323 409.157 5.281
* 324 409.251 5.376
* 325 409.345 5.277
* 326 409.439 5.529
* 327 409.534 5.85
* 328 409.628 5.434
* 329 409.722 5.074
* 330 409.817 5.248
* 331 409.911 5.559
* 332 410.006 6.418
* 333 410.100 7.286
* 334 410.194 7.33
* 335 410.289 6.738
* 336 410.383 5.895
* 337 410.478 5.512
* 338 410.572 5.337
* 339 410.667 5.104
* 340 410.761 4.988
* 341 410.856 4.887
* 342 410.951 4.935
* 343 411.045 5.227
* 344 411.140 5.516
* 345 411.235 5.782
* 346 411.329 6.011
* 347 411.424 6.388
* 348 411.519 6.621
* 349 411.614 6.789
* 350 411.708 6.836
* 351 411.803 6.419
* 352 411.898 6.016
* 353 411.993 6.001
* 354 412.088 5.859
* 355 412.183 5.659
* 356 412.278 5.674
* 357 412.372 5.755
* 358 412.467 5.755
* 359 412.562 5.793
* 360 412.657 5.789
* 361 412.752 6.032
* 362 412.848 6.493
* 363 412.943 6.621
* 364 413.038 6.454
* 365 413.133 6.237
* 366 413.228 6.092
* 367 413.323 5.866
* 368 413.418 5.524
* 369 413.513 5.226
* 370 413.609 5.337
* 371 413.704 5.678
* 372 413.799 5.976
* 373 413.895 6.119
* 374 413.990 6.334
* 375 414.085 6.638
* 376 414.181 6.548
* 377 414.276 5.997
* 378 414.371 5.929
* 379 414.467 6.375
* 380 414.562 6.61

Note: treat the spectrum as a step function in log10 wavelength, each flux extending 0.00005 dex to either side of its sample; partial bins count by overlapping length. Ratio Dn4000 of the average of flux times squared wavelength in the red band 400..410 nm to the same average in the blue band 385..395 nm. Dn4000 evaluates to 1.2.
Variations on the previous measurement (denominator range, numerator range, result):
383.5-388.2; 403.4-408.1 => 1.27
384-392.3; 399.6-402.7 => 1.19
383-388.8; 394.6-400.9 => 1.14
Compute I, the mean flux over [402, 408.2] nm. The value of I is 6.24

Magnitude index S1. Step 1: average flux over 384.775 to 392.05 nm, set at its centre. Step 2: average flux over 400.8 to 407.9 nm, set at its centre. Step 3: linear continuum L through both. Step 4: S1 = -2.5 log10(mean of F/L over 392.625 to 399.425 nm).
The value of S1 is 0.09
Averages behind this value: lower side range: 5.7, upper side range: 6.29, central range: 5.52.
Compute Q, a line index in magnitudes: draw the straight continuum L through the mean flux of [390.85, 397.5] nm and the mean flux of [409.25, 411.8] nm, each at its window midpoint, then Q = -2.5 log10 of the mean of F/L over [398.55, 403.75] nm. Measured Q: -0.12 mag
